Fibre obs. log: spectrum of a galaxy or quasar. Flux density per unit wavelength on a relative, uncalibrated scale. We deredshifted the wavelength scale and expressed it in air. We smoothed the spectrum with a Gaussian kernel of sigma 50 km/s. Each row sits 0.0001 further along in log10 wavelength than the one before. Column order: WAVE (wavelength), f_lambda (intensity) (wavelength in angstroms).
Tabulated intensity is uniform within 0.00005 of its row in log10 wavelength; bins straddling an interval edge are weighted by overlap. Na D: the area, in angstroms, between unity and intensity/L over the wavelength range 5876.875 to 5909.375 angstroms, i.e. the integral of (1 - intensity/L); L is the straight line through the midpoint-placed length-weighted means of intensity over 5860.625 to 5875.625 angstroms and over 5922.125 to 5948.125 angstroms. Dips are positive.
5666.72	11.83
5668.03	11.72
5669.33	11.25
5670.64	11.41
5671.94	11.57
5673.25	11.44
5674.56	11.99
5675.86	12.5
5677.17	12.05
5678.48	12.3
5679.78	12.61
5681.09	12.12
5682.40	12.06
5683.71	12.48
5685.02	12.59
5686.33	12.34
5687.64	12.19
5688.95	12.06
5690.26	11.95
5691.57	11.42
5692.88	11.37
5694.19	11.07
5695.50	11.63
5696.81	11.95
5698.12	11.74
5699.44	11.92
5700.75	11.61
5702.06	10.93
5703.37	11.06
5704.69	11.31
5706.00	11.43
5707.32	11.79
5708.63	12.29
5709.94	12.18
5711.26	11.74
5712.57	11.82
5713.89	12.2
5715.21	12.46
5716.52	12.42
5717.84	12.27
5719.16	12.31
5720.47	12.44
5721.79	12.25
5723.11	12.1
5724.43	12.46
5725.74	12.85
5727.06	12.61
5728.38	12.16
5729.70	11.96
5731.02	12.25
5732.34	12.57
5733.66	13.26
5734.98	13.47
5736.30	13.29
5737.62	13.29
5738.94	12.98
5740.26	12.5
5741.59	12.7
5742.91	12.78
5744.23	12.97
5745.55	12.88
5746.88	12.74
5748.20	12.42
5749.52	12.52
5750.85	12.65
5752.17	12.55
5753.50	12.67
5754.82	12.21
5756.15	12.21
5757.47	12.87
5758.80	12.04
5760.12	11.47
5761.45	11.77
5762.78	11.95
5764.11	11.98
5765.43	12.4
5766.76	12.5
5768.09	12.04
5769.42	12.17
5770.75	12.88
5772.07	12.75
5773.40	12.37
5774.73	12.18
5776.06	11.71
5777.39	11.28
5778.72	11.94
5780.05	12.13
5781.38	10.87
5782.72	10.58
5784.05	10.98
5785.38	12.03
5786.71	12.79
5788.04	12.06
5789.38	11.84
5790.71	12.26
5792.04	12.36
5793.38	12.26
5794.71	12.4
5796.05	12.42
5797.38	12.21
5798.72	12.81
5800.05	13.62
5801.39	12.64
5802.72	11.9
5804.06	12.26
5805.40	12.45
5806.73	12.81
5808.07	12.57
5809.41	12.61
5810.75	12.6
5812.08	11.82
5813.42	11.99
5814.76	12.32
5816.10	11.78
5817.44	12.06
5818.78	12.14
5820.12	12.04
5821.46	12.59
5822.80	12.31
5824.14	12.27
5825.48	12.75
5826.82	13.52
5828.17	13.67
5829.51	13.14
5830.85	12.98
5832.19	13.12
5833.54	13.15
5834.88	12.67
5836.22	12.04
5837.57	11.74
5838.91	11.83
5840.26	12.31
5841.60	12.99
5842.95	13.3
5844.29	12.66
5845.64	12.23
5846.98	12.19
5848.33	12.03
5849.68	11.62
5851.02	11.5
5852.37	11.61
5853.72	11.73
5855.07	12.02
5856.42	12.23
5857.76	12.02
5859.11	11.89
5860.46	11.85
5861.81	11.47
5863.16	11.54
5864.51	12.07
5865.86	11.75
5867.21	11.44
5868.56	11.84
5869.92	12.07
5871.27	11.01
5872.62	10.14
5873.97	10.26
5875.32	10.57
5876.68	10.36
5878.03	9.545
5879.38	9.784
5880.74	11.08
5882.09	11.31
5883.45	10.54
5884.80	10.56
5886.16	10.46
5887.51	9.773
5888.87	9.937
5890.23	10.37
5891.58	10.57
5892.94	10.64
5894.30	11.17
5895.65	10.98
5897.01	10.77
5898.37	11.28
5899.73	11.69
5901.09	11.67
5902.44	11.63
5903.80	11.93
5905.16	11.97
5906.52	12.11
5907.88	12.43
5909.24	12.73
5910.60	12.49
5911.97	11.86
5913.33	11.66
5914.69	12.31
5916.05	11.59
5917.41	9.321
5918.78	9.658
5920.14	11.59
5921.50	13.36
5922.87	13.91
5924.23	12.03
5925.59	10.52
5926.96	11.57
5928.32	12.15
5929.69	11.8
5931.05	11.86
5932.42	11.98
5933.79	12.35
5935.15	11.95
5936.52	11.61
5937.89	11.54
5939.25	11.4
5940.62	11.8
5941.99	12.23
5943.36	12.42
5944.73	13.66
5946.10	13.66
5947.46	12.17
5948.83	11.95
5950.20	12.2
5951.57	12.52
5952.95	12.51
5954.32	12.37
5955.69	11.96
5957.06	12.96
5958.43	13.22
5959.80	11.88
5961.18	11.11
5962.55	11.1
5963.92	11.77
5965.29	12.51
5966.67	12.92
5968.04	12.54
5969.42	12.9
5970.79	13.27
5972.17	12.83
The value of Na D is 1.77 angstroms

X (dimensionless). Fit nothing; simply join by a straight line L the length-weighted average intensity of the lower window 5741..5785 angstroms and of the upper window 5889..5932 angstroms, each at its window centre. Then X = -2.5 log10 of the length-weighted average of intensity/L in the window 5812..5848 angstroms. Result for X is -0.05 mag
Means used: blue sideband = 12.2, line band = 12.5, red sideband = 11.6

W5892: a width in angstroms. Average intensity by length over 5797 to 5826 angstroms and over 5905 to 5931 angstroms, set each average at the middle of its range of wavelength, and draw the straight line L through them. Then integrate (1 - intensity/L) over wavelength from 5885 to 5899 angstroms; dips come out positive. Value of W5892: 1.6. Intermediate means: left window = 12.4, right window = 11.8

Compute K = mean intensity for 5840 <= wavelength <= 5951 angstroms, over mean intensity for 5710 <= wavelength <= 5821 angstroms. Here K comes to 0.9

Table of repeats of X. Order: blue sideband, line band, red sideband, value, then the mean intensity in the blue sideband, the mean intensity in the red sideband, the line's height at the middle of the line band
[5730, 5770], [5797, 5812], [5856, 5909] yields -0.05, 12.5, 11.2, 12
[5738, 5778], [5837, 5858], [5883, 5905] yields -0.07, 12.4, 10.9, 11.4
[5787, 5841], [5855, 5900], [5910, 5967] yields 0.12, 12.5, 12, 12.2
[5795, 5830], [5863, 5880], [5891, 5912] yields 0.09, 12.5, 11.6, 11.9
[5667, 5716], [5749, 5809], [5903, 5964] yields -0.03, 11.9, 12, 11.9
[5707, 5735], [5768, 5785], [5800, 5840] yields 0.05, 12.3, 12.5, 12.4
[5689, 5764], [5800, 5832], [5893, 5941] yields -0.05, 12.2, 11.7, 12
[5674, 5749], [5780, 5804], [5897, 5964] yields 0.00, 12.2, 12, 12.1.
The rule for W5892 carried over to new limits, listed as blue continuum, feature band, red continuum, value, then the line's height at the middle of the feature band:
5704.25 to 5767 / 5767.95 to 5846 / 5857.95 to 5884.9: -4.3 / 11.7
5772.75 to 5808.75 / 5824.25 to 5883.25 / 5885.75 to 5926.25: -0.6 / 11.7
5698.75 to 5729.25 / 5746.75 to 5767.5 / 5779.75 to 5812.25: -0.3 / 12.1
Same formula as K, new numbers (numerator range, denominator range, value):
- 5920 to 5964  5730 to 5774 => 0.97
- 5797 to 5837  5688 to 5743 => 1.03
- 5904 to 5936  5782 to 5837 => 0.96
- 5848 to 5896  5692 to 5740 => 0.91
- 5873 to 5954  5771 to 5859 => 0.94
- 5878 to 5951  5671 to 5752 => 0.95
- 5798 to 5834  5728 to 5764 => 1.00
